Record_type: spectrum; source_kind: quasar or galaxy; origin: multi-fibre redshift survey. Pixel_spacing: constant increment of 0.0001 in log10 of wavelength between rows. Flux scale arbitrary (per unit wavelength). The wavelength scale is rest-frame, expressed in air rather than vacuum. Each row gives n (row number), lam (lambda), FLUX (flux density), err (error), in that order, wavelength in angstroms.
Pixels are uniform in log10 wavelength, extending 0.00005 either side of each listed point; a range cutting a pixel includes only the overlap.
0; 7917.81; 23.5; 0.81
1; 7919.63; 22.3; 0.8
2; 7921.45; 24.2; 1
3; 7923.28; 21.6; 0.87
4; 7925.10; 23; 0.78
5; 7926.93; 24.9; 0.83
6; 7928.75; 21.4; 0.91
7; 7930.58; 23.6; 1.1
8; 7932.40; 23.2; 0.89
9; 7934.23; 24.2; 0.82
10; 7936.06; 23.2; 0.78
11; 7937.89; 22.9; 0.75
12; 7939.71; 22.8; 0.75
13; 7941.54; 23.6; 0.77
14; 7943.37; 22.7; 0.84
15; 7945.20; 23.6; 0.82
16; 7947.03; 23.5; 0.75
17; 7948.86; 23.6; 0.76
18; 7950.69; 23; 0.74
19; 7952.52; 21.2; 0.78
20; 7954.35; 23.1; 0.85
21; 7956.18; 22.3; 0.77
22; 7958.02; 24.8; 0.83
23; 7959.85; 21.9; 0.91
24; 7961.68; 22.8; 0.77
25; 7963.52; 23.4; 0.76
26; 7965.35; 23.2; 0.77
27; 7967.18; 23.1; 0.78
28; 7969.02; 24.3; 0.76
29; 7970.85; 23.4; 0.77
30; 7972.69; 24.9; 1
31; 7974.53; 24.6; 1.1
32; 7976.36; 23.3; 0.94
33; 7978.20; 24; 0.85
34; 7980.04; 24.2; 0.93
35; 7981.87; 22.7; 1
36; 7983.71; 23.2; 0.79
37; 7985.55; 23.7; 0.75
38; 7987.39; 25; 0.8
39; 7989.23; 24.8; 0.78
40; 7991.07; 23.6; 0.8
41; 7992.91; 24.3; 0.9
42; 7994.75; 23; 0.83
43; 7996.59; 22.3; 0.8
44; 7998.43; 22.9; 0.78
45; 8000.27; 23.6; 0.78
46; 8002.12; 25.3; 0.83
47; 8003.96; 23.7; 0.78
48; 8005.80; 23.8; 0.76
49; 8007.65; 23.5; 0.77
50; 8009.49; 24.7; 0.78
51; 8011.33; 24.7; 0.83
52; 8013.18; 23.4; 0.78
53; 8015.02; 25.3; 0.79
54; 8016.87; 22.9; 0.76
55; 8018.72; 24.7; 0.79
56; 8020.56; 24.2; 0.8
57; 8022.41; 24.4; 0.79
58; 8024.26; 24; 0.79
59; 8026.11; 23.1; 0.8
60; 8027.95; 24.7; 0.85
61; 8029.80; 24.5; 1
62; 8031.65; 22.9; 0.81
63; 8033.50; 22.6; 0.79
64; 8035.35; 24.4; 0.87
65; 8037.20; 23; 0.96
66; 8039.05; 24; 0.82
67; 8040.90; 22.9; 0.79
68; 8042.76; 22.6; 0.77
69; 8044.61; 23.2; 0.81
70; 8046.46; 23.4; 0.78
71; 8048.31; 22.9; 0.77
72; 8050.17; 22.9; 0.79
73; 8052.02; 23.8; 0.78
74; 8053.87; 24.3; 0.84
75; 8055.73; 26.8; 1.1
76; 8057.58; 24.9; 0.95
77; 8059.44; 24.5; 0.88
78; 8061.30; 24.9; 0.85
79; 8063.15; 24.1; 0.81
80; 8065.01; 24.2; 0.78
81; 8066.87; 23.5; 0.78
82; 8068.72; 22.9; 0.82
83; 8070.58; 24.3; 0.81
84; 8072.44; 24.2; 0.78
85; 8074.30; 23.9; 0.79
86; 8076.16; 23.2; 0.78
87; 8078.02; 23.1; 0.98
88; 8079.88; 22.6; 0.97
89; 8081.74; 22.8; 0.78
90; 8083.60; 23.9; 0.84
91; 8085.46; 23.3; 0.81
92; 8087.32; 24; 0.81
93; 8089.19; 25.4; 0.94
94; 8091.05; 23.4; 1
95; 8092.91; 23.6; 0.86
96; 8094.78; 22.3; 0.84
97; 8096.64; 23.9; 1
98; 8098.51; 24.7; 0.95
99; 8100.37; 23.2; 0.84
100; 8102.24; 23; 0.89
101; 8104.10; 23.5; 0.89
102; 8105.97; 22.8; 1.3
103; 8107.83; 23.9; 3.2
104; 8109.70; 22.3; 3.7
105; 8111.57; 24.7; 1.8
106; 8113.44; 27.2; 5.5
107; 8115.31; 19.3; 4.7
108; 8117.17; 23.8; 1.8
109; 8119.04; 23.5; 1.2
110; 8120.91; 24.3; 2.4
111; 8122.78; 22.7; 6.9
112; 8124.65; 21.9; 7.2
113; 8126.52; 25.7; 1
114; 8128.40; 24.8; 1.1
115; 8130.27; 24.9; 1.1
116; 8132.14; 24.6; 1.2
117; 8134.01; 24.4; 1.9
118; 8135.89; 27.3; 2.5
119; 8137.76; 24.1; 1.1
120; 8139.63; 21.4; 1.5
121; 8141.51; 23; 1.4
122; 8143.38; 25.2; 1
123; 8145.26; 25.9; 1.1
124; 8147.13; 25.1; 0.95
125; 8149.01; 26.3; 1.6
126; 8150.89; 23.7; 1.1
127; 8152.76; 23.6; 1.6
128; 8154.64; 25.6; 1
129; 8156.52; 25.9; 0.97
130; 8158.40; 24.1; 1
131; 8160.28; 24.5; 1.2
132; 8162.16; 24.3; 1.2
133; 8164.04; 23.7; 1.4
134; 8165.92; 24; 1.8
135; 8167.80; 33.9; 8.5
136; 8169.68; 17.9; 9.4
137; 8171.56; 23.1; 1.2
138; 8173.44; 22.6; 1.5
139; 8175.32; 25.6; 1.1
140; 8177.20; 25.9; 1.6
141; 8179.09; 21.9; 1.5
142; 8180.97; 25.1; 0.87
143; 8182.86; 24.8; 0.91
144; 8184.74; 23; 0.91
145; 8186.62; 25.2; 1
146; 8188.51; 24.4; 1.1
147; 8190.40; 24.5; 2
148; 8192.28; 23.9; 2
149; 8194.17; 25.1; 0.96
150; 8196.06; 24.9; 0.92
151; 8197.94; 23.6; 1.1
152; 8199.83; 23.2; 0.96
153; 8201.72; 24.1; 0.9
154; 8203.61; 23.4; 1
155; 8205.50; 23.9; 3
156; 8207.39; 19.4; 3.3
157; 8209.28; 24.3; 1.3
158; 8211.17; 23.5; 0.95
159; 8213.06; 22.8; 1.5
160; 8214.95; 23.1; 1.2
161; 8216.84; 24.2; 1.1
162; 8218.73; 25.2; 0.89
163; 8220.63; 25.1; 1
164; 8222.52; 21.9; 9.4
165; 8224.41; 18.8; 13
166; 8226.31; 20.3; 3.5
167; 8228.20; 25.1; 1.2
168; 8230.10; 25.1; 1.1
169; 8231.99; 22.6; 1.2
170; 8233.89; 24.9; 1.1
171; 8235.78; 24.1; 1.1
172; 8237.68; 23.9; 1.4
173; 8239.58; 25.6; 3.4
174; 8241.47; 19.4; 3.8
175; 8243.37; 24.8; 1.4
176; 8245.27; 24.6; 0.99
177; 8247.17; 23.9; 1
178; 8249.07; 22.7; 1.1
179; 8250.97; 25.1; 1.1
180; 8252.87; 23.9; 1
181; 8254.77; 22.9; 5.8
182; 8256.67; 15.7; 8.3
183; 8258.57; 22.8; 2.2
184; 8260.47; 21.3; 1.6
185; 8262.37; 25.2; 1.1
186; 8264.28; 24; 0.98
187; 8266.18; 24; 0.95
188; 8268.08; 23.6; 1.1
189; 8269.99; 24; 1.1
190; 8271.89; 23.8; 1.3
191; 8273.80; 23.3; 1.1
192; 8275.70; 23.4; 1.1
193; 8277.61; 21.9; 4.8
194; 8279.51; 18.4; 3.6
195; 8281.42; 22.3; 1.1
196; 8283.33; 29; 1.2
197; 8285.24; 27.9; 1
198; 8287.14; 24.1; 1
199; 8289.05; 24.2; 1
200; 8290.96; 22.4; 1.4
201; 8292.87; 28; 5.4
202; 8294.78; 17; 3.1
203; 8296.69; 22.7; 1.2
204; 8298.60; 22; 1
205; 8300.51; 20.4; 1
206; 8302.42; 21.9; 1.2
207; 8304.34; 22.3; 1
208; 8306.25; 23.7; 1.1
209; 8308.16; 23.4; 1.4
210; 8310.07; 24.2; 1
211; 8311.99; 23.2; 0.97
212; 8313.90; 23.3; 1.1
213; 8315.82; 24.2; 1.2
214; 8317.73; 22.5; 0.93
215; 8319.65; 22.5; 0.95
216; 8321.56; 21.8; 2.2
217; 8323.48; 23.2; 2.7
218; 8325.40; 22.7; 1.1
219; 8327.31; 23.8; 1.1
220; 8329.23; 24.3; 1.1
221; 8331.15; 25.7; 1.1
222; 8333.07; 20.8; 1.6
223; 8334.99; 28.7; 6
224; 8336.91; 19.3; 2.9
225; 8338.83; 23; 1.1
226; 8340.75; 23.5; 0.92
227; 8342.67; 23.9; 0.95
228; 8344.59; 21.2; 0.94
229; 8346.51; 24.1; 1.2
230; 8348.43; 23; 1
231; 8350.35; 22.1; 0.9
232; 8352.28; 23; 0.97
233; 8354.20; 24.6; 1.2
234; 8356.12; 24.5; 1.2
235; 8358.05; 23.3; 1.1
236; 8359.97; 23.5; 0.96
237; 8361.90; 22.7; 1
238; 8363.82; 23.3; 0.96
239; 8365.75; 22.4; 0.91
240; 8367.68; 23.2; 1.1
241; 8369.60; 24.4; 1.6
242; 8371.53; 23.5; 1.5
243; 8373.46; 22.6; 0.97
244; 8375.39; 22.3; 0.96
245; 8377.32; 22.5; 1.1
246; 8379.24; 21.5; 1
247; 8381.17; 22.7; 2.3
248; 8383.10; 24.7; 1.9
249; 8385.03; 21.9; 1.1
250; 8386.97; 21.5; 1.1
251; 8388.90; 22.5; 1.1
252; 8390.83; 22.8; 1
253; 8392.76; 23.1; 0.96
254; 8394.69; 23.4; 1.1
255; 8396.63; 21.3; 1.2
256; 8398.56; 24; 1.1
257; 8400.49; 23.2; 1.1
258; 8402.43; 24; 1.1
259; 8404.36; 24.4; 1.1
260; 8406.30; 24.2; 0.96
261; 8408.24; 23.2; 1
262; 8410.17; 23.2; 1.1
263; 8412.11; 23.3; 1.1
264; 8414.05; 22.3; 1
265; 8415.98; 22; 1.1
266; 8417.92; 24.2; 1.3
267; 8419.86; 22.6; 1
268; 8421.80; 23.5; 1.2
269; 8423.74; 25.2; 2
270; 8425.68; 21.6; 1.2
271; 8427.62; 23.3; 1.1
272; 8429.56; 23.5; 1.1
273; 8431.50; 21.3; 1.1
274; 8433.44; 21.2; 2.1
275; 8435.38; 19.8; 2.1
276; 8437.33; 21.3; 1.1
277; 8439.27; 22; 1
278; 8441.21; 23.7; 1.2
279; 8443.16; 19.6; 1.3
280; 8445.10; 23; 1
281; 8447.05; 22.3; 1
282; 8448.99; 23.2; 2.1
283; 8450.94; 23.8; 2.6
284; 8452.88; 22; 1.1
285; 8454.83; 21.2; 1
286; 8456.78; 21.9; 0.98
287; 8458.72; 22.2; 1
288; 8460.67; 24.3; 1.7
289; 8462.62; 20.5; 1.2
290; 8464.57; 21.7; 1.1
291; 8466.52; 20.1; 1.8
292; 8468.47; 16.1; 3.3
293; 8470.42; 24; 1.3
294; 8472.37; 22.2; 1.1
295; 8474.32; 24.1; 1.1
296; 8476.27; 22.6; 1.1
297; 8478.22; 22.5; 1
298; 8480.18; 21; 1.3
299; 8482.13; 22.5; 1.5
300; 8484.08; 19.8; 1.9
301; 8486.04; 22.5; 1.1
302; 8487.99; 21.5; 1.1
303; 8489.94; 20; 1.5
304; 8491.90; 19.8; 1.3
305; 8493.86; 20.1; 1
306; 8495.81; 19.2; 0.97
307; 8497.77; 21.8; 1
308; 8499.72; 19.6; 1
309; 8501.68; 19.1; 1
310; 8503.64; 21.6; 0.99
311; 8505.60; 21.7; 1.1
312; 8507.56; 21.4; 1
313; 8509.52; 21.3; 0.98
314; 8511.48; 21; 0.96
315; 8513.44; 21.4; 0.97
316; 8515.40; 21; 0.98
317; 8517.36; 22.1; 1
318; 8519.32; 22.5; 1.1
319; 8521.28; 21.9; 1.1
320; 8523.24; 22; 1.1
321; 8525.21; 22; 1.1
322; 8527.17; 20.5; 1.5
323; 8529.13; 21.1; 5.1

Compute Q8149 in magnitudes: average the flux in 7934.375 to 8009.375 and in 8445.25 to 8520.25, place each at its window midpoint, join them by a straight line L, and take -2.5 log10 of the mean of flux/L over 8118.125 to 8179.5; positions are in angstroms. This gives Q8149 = -0.08 mag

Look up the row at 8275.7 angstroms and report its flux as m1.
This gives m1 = 23.4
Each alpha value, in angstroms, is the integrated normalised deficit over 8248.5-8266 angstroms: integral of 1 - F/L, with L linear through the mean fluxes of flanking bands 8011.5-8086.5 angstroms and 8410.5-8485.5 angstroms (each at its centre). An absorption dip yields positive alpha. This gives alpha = 0.2 angstroms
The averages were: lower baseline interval 23.8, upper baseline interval 22.2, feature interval 22.7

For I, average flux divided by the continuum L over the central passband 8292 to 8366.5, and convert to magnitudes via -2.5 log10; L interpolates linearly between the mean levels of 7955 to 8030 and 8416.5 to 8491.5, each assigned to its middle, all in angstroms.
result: -0.03 mag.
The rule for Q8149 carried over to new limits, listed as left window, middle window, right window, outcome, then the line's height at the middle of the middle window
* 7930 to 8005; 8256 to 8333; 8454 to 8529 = -0.05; 22.1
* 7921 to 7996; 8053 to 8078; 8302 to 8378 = -0.04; 23.3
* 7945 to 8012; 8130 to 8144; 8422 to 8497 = -0.06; 23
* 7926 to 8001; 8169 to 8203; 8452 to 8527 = -0.06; 22.5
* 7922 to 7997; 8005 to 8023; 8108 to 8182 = -0.02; 23.6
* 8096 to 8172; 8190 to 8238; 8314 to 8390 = 0.01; 23.8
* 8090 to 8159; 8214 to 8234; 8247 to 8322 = 0.01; 23.4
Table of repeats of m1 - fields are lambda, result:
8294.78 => 17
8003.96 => 23.7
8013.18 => 23.4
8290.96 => 22.4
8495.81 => 19.2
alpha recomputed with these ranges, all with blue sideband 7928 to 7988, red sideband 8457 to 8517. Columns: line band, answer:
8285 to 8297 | -0.84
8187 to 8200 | -1.12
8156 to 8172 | -1.48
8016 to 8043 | -0.74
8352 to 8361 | -0.86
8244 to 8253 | -0.77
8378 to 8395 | -0.79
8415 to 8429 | -1.12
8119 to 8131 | -0.69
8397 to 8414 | -1.55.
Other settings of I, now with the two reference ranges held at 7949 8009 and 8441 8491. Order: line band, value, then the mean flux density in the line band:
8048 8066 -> -0.05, 24.4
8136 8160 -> -0.08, 24.6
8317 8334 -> -0.03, 23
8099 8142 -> -0.03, 23.8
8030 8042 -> 0.00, 23.3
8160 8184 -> -0.07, 24.4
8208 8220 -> -0.05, 23.8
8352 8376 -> -0.06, 23.4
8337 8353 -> -0.03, 22.8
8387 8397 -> -0.02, 22.6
